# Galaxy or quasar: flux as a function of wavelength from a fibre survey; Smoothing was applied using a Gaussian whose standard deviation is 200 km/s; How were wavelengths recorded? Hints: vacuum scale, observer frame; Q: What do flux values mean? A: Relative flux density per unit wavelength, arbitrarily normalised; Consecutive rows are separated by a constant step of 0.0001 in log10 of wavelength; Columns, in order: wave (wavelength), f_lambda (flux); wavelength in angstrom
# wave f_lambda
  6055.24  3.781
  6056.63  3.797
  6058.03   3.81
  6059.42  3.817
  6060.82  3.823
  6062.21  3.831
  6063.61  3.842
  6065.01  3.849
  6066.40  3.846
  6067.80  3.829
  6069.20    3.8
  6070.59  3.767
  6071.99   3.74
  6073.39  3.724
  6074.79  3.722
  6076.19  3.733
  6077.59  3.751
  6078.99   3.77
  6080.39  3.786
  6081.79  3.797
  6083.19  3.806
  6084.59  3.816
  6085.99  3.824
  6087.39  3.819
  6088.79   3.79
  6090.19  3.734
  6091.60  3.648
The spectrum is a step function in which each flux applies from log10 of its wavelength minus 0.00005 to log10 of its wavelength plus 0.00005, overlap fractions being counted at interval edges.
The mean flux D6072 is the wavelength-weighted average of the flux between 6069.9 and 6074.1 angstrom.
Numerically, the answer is 3.74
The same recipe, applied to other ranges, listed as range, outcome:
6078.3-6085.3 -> 3.8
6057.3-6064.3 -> 3.82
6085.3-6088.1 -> 3.83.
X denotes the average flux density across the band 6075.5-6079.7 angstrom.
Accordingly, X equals 3.75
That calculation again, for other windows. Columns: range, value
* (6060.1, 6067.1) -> 3.84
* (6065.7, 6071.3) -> 3.81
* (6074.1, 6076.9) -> 3.73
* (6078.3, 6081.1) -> 3.78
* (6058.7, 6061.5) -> 3.82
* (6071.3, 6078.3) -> 3.73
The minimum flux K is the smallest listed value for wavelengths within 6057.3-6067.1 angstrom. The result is 3.81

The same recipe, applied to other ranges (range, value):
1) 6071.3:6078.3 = 3.722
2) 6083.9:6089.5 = 3.79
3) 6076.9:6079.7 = 3.751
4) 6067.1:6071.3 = 3.767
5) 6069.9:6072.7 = 3.74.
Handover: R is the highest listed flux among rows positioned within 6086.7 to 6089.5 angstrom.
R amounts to 3.819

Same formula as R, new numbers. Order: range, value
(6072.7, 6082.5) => 3.797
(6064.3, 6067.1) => 3.849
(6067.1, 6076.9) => 3.829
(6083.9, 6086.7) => 3.824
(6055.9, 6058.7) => 3.81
